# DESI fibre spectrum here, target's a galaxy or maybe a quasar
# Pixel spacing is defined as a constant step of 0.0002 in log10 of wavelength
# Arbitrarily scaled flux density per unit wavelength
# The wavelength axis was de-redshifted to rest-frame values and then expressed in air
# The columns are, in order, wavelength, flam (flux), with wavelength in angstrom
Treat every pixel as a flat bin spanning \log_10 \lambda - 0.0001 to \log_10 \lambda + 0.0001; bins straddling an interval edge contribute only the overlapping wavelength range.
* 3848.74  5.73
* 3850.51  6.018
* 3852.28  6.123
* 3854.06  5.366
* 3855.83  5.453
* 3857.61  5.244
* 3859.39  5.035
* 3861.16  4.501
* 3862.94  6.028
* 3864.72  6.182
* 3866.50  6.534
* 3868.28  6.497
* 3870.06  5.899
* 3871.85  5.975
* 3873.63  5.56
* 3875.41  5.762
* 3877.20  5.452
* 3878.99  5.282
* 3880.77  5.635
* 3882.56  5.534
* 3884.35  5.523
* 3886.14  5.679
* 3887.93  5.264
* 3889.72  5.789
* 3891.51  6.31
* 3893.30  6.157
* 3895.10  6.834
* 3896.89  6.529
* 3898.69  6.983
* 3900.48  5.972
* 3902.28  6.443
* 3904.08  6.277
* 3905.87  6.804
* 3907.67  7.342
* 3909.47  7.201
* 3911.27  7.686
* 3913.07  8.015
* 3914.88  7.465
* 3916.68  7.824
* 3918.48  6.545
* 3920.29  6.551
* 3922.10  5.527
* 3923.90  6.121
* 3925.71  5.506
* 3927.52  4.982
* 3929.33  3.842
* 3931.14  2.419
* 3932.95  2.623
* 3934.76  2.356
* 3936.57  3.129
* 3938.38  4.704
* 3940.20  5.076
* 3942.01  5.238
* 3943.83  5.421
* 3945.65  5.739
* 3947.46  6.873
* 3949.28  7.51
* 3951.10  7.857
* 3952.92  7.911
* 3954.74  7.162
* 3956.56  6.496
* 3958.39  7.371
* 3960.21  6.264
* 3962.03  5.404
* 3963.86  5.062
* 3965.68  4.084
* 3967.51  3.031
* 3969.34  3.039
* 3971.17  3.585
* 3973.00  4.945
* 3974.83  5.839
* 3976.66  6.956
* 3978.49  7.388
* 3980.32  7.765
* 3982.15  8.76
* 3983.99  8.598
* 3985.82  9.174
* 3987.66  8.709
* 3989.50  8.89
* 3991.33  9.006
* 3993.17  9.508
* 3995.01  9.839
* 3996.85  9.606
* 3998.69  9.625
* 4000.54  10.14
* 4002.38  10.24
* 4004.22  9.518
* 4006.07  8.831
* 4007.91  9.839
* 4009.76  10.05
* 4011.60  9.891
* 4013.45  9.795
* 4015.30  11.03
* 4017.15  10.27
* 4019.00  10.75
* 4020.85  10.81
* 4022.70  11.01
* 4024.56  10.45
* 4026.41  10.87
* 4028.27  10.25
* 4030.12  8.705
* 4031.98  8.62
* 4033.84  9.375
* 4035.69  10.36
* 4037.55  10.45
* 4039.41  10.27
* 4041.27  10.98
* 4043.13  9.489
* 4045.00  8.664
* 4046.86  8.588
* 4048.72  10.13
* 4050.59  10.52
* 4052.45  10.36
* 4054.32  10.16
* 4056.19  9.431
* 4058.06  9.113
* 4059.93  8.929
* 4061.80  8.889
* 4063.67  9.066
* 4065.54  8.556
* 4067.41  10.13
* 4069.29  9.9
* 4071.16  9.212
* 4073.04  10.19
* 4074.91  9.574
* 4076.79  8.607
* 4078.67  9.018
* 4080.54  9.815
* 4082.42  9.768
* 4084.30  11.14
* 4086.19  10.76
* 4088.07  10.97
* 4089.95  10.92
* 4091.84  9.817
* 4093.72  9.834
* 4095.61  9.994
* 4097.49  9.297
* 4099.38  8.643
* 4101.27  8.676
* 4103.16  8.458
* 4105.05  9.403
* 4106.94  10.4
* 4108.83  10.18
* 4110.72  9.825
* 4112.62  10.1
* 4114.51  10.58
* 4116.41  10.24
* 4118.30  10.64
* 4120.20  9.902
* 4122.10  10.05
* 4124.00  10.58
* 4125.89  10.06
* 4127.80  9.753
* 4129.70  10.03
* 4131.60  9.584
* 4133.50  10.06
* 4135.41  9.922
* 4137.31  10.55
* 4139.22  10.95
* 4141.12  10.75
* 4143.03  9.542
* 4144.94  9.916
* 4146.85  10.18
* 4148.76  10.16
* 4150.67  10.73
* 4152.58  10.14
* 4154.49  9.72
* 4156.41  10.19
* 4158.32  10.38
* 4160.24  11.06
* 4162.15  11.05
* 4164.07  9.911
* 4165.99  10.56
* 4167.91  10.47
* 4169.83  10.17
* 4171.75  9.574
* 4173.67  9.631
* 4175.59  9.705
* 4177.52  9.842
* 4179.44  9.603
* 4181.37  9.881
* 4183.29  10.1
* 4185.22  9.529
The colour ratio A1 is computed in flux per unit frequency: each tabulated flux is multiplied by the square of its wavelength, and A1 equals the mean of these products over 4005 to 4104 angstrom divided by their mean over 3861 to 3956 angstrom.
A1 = 1.8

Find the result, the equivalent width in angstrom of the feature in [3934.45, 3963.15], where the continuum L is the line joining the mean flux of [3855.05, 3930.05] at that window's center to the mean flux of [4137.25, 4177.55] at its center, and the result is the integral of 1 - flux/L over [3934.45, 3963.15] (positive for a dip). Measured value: 4.2 angstrom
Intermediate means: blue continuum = 6.1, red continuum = 10.2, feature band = 5.98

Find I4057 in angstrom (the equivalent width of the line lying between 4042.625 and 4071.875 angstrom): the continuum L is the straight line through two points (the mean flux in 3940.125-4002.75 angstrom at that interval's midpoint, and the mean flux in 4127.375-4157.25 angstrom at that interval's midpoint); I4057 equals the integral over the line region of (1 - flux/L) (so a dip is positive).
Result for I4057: -2.8 angstrom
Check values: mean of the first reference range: 7.09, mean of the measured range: 9.45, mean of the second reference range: 10.1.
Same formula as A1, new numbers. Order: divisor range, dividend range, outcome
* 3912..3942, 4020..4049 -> 2.03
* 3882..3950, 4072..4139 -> 1.87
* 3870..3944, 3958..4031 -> 1.53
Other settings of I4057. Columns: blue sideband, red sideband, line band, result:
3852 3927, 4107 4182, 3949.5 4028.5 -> -4.9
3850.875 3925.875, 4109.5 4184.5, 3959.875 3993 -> 4.4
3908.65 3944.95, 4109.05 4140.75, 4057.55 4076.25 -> -1.2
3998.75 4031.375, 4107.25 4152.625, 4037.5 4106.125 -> 3.3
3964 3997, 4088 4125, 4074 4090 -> -1.1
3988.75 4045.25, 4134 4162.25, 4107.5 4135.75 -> 0.4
